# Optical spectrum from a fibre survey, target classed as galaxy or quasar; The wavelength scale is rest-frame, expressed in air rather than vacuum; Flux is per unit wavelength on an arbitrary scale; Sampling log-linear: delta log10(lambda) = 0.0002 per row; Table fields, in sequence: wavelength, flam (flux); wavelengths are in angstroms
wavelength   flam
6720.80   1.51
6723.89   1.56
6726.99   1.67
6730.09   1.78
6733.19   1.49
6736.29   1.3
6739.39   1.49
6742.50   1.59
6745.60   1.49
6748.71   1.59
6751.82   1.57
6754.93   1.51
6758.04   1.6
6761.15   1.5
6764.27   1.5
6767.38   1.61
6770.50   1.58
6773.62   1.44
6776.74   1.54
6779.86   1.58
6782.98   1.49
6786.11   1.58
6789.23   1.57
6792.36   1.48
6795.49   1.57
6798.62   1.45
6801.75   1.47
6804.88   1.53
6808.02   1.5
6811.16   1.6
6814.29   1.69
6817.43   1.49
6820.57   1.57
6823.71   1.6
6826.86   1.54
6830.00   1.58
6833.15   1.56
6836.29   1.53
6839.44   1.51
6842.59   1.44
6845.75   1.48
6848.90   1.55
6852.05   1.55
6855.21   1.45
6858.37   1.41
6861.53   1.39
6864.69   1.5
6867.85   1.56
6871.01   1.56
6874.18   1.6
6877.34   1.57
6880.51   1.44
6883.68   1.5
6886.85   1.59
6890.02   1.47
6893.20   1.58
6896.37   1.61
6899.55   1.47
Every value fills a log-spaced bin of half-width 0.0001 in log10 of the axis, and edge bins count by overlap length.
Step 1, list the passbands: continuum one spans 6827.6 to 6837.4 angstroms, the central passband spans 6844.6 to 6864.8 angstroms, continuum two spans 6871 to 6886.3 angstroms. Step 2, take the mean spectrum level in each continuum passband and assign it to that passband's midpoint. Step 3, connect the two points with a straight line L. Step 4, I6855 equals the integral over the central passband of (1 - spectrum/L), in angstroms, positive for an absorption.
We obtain 0.95 angstroms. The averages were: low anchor 1.56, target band 1.47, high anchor 1.54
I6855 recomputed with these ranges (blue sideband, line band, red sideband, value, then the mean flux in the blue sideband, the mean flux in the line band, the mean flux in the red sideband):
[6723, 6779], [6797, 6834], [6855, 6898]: -0.4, 1.55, 1.55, 1.52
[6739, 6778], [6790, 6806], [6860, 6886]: 0.3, 1.54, 1.5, 1.52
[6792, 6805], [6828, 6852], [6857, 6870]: -0.7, 1.5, 1.52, 1.47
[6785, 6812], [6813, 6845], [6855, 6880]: -0.7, 1.52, 1.55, 1.51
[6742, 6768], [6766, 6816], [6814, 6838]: 0.4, 1.55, 1.54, 1.56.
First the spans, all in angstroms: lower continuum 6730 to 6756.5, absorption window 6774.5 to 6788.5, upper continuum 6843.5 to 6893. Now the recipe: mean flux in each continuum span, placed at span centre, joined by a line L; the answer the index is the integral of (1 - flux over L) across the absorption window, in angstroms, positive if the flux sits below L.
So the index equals -0.2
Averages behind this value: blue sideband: 1.52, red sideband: 1.51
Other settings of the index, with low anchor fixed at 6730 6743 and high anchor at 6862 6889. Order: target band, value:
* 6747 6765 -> -0.54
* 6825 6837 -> -0.27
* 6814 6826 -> -0.44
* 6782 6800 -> -0.17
